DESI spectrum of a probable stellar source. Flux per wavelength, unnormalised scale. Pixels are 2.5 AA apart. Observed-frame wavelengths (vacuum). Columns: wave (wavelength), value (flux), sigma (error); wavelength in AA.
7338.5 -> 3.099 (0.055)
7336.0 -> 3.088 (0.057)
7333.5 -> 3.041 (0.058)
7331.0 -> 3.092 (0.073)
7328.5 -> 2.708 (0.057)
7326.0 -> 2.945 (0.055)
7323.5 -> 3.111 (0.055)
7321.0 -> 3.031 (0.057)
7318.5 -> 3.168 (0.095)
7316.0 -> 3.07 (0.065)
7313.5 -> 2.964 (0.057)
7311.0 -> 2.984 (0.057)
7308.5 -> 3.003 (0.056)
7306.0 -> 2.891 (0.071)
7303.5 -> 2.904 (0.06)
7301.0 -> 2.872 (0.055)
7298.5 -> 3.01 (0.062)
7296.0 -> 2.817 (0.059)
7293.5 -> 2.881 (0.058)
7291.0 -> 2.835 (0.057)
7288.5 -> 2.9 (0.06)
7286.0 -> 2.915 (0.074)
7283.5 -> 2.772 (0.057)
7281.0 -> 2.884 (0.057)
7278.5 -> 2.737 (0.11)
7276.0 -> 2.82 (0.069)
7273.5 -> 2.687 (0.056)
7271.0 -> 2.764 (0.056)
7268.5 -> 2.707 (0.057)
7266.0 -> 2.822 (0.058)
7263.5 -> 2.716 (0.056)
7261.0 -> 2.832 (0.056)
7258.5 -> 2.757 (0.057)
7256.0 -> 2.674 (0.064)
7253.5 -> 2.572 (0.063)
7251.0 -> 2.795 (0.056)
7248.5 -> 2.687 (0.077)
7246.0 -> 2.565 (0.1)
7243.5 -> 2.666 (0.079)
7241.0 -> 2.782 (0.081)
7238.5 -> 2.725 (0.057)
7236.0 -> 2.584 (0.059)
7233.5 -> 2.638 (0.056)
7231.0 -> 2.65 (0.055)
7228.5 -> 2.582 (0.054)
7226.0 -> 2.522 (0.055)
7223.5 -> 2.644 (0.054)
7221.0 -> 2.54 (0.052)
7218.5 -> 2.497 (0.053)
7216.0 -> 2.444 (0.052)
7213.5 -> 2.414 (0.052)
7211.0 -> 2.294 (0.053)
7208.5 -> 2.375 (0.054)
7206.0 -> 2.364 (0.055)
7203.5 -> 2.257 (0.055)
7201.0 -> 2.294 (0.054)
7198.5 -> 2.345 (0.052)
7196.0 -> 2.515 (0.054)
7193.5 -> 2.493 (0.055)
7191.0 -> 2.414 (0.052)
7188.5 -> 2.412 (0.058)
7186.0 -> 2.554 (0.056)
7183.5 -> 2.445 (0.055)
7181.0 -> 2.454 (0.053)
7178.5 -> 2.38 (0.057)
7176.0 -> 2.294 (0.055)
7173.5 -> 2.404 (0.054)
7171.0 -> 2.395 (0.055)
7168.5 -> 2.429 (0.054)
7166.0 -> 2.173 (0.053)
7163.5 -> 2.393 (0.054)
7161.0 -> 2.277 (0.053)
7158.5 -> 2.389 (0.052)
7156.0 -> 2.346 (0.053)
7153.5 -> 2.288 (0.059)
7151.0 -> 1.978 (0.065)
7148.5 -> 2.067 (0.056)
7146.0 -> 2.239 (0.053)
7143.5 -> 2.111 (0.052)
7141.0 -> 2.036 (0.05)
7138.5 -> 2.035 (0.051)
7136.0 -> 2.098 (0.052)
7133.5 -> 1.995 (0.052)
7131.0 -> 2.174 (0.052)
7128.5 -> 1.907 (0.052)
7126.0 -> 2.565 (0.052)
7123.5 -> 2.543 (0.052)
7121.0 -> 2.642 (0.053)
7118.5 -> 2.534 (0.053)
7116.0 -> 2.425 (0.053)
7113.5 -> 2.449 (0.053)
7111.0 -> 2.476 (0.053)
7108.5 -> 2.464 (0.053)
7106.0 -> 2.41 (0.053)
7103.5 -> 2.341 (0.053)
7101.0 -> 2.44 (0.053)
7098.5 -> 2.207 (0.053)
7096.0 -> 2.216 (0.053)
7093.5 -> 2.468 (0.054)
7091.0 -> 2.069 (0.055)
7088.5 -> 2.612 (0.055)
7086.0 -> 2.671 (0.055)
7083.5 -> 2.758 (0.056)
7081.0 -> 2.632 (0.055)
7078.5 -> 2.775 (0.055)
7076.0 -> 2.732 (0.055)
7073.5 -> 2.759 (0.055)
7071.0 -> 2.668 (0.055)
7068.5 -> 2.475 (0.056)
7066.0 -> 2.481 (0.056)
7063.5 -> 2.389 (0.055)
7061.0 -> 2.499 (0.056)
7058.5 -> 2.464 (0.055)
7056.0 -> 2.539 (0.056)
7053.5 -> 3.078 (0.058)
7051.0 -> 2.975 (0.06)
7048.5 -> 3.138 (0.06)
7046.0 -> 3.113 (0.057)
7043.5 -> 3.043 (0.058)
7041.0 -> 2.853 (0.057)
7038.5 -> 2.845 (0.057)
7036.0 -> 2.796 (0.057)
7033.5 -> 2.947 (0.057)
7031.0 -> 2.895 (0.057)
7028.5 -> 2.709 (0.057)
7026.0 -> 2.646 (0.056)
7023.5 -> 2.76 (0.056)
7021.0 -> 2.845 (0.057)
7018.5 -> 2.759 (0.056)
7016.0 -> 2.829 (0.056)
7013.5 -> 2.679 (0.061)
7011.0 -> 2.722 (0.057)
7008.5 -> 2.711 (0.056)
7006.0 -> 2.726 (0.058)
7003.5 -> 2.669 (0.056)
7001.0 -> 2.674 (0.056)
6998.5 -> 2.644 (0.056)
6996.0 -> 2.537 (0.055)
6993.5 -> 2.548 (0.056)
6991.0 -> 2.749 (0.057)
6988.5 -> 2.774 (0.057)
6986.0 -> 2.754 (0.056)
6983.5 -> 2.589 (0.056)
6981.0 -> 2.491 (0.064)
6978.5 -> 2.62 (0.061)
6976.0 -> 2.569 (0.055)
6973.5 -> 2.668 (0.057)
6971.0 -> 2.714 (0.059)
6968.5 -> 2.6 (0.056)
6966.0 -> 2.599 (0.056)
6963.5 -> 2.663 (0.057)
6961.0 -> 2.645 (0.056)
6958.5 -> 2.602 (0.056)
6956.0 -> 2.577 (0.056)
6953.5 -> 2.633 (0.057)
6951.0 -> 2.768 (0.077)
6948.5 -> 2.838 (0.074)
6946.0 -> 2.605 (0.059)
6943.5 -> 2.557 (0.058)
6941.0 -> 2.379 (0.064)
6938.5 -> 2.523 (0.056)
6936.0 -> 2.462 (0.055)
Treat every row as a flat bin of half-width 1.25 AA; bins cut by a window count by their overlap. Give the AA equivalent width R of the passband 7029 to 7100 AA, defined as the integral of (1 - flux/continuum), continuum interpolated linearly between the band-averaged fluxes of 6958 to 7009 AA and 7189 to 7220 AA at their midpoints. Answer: -3.5 AA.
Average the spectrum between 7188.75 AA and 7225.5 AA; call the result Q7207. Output 2.42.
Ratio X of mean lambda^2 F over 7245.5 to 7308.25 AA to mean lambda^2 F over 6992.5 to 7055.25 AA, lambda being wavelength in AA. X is 1.1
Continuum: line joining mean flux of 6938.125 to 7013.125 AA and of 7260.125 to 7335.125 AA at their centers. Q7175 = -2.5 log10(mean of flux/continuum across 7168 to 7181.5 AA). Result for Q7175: 0.173 mag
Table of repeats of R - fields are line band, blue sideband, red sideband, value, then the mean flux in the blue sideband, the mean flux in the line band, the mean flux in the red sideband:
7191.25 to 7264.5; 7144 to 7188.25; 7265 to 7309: 0.9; 2.32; 2.56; 2.84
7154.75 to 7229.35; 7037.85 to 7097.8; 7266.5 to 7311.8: 9.8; 2.67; 2.41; 2.85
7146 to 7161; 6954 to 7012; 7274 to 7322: 3.1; 2.64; 2.22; 2.91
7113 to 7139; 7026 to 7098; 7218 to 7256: 3.5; 2.69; 2.31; 2.63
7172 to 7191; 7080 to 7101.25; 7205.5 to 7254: 0.8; 2.45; 2.42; 2.57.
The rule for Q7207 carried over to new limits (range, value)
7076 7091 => 2.64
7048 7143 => 2.47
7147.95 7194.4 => 2.35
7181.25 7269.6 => 2.56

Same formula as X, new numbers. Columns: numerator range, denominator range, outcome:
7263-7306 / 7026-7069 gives 1.09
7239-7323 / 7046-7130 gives 1.18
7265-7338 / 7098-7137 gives 1.30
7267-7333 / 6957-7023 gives 1.19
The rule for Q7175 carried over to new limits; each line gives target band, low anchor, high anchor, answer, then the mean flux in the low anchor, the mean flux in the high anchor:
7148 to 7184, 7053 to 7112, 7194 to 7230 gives 0.07 mag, 2.52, 2.44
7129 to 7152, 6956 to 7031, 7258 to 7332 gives 0.32 mag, 2.67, 2.89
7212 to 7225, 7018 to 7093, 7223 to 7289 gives 0.09 mag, 2.73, 2.72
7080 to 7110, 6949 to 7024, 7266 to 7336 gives 0.13 mag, 2.67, 2.91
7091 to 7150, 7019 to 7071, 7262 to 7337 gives 0.22 mag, 2.77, 2.9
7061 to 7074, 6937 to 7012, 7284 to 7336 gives 0.08 mag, 2.64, 2.96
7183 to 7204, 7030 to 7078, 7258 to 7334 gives 0.17 mag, 2.77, 2.89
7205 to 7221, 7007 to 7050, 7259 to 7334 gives 0.19 mag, 2.84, 2.89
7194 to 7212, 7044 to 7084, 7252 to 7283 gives 0.16 mag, 2.72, 2.75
